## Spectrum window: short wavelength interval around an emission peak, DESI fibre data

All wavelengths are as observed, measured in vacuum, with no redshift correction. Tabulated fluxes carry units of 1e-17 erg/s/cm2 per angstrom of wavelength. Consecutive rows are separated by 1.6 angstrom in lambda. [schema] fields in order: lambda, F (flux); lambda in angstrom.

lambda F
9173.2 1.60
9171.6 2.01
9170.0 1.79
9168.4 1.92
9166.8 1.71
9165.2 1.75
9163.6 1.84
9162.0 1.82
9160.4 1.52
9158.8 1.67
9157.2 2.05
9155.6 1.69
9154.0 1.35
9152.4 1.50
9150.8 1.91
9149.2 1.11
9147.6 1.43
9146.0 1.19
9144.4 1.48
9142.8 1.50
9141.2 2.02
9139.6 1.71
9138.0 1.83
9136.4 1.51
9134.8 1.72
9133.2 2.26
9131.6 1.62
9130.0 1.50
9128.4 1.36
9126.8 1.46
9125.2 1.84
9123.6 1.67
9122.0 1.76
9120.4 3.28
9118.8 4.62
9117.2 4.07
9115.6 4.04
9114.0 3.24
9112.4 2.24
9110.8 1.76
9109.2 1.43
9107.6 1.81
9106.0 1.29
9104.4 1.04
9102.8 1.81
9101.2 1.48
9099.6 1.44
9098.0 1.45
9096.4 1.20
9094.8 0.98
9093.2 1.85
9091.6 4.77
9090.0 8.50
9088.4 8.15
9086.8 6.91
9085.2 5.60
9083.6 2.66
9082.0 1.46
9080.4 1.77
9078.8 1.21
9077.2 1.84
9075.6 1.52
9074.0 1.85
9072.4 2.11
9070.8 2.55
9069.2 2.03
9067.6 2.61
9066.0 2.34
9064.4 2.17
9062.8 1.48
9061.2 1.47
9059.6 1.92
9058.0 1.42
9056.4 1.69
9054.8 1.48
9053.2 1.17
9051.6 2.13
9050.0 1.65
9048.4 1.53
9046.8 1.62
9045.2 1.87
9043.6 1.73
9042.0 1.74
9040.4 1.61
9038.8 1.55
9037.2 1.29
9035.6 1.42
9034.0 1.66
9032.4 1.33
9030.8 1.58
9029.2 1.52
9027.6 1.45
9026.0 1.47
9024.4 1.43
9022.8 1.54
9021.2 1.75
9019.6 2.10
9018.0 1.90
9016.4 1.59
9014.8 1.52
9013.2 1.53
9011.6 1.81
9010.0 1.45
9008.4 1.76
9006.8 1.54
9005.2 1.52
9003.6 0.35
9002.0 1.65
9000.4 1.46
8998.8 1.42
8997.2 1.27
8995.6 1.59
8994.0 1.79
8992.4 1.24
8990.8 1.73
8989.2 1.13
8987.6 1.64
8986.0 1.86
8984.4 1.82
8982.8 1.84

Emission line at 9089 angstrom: Halpha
